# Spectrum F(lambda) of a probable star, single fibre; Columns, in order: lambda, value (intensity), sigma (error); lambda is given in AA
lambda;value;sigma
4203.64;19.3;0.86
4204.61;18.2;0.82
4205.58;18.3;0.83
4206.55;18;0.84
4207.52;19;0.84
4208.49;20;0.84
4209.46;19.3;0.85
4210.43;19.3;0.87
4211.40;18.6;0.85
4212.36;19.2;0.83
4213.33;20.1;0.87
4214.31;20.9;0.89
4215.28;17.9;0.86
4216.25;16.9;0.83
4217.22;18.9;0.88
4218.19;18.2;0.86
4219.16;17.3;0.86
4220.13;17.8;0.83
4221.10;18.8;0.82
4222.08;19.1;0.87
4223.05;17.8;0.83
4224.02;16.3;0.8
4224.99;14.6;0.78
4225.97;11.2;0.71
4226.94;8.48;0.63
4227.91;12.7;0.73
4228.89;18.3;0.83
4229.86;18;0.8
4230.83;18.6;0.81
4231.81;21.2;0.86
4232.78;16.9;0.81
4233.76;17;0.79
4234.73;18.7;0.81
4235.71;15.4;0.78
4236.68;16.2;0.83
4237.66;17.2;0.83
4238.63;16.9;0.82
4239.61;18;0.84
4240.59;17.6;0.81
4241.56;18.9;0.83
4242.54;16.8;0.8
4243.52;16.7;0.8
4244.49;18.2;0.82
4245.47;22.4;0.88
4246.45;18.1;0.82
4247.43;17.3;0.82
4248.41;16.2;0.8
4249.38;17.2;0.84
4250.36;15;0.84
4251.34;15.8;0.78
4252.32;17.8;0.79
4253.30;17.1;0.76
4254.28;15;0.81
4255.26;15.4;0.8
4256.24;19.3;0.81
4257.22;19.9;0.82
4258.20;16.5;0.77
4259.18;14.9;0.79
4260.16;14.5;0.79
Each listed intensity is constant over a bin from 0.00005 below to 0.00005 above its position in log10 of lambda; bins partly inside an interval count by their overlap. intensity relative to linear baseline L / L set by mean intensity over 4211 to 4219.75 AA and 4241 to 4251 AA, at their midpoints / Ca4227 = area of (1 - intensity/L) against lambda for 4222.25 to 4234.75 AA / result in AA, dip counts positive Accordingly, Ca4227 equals 1.4 AA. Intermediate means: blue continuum 18.7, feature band 16.1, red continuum 17.7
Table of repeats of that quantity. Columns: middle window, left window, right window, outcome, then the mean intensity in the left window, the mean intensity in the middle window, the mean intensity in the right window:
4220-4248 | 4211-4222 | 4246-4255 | 0.7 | 18.6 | 17.1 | 16.6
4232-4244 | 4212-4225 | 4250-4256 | -0.2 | 18.2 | 17.3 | 16.2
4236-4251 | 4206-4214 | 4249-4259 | -0.1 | 19.2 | 17.5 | 16.8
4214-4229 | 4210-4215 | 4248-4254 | 1.9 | 19.6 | 16.5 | 16.5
